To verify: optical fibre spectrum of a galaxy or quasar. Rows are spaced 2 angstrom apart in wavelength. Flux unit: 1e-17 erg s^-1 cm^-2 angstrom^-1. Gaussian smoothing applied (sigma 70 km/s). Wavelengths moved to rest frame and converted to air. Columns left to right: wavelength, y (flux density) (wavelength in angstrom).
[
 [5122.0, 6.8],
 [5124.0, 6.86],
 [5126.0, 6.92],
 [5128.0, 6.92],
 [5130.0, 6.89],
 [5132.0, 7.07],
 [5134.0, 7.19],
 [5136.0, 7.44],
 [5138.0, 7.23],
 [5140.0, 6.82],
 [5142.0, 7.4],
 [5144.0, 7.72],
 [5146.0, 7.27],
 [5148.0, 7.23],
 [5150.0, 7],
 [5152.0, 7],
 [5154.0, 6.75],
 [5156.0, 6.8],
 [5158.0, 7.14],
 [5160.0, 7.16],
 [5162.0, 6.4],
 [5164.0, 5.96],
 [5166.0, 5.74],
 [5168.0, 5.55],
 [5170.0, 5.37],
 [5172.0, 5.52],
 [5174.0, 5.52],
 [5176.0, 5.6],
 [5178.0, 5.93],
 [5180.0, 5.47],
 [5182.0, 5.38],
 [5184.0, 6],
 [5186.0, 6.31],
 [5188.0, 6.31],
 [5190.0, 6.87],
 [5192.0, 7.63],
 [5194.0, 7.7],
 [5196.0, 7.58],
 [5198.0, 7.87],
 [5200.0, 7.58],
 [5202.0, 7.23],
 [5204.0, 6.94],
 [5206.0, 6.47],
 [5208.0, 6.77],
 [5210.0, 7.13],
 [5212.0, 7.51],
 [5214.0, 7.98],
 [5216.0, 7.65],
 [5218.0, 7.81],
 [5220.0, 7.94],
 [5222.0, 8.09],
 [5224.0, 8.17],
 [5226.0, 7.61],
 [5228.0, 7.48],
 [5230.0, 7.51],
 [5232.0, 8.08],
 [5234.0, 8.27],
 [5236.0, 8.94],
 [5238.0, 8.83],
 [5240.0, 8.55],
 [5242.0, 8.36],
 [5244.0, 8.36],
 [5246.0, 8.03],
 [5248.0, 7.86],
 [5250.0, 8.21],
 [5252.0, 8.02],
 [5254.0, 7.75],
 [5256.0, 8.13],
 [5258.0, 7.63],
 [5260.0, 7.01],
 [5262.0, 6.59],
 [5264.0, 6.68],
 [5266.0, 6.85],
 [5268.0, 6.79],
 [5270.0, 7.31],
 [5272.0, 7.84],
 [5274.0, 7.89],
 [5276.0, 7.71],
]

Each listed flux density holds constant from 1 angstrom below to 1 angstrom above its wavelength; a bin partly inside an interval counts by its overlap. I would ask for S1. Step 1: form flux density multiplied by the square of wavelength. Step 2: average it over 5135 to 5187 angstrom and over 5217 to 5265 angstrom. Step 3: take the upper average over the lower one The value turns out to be 1.27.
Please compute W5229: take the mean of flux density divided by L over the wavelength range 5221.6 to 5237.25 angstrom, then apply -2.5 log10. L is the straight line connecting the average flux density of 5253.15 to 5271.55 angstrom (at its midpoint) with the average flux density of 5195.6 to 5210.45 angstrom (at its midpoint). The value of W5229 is -0.12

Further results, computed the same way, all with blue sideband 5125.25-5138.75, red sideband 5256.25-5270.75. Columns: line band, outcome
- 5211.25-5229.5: -0.11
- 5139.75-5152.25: -0.02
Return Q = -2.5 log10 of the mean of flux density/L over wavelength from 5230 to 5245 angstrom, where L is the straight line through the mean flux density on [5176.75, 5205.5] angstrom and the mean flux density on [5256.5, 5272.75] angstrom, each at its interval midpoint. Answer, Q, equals -0.20 mag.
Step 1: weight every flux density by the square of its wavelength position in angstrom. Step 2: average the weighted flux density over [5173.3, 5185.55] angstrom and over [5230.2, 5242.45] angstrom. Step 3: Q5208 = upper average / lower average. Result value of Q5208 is 1.5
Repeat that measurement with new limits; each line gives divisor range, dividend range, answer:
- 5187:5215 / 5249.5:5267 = 1.04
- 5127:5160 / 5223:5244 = 1.19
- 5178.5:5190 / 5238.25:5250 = 1.41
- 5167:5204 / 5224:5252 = 1.29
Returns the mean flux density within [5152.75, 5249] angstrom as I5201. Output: 7.12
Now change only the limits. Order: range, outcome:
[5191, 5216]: 7.38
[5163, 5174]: 5.62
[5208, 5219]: 7.54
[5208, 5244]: 7.97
